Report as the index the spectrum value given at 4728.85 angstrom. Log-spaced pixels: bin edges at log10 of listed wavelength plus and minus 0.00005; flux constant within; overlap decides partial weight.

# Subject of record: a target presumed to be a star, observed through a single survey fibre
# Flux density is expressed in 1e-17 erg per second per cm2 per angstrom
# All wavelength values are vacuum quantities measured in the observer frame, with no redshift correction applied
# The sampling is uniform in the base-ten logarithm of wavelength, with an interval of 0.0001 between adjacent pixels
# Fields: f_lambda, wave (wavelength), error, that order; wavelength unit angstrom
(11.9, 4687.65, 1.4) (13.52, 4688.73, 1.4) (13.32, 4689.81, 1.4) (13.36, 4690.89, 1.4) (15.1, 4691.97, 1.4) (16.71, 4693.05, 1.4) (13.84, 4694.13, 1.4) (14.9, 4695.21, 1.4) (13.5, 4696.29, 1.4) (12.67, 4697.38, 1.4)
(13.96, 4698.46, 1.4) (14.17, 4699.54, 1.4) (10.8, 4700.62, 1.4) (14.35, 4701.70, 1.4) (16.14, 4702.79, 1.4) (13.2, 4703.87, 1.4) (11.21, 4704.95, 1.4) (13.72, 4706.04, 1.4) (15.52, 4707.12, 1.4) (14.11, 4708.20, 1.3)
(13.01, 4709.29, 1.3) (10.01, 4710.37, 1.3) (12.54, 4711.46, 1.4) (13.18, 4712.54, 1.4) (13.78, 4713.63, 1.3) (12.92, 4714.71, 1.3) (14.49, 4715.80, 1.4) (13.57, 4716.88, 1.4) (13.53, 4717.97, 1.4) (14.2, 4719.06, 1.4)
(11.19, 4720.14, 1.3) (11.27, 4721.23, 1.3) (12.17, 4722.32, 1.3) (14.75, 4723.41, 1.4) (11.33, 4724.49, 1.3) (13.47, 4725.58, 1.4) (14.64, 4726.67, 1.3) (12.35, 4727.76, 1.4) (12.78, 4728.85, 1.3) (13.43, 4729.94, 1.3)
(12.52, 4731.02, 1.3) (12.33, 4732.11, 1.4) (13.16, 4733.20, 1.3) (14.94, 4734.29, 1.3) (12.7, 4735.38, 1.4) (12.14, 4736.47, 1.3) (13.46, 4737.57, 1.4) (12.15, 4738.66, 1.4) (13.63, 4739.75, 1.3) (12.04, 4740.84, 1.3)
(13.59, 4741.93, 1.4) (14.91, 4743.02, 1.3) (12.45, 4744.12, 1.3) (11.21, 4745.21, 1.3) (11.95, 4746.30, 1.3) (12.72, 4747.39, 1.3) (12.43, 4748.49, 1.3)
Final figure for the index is 12.78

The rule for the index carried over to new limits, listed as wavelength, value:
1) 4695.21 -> 14.9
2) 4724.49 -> 11.33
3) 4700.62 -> 10.8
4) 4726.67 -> 14.64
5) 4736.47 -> 12.14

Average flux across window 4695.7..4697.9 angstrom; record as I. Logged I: 13.1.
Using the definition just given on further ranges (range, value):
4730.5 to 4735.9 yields 13.1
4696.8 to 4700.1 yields 13.6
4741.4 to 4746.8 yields 12.8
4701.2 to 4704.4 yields 14.6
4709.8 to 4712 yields 11.3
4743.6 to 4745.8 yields 11.9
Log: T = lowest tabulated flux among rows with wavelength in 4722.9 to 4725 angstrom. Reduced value 11.33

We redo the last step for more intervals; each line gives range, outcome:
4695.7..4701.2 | 10.8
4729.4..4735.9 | 12.33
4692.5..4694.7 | 13.84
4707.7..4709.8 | 13.01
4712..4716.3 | 12.92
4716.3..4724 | 11.19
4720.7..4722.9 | 11.27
